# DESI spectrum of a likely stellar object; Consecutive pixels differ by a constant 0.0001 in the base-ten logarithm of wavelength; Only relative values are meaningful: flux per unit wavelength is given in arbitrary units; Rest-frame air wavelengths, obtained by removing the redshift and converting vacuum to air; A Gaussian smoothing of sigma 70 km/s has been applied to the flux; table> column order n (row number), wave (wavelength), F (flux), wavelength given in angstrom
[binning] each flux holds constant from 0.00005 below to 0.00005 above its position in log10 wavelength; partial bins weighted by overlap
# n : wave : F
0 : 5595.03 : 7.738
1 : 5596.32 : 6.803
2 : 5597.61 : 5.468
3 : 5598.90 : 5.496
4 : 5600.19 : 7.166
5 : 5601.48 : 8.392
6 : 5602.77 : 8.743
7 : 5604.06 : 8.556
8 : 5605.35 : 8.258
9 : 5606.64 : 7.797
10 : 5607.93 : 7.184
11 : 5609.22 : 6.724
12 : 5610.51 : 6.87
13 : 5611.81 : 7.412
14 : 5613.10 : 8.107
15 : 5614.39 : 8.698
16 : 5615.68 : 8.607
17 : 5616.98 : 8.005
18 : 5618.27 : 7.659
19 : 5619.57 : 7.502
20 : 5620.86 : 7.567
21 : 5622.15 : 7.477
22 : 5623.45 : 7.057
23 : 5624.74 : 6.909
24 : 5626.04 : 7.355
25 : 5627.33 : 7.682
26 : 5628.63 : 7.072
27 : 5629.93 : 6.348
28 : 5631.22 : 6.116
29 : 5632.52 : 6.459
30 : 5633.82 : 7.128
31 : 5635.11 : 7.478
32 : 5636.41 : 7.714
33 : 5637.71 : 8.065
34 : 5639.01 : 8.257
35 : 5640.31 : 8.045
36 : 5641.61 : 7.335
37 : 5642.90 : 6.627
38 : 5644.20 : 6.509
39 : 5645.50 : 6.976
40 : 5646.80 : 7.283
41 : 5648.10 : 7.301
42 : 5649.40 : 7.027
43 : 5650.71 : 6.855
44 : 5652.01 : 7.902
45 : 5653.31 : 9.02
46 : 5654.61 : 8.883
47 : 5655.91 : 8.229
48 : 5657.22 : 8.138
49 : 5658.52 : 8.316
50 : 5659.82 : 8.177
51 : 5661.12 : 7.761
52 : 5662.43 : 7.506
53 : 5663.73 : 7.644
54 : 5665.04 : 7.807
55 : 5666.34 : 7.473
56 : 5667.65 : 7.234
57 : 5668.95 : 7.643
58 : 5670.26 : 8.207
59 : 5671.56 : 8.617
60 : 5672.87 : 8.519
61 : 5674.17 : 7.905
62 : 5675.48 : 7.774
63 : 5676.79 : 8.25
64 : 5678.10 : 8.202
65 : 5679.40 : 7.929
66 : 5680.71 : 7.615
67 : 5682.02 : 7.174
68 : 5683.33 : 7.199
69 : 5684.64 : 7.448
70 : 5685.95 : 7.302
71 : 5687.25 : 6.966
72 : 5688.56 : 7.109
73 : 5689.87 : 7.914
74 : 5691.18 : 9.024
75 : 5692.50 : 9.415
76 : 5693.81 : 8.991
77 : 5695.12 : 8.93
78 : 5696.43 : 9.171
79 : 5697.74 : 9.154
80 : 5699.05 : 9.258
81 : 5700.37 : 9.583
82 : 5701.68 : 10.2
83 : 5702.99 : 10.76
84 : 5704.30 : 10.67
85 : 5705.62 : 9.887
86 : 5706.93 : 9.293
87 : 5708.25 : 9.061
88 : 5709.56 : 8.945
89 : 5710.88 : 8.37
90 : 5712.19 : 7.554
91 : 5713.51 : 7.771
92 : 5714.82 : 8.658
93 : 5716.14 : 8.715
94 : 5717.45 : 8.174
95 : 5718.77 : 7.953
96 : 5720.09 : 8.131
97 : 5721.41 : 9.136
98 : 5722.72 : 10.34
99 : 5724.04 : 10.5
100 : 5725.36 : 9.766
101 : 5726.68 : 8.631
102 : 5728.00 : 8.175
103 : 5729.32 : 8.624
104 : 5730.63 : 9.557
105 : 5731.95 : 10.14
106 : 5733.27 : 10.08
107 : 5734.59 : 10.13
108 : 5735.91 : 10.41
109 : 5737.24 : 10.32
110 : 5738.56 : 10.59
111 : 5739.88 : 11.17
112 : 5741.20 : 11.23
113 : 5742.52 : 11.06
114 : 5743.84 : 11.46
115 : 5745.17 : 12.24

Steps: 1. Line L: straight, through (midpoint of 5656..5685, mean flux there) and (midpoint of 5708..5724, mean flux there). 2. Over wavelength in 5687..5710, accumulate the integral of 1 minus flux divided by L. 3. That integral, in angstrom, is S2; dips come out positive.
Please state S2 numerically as -2.3 angstrom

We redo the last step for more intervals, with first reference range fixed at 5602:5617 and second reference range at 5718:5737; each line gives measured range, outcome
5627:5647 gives 2.6 angstrom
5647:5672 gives 2.0 angstrom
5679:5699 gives 1.8 angstrom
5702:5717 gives 0.2 angstrom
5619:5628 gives 0.8 angstrom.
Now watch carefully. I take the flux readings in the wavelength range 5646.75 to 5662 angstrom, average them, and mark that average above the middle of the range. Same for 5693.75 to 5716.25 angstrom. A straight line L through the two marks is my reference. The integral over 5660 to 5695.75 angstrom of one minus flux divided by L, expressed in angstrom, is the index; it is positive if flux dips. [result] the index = 2.5 angstrom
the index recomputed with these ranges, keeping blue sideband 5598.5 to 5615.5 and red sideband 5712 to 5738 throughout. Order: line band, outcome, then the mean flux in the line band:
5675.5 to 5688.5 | 1.6 angstrom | 7.56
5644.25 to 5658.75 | 0.9 angstrom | 7.74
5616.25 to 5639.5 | 1.9 angstrom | 7.32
